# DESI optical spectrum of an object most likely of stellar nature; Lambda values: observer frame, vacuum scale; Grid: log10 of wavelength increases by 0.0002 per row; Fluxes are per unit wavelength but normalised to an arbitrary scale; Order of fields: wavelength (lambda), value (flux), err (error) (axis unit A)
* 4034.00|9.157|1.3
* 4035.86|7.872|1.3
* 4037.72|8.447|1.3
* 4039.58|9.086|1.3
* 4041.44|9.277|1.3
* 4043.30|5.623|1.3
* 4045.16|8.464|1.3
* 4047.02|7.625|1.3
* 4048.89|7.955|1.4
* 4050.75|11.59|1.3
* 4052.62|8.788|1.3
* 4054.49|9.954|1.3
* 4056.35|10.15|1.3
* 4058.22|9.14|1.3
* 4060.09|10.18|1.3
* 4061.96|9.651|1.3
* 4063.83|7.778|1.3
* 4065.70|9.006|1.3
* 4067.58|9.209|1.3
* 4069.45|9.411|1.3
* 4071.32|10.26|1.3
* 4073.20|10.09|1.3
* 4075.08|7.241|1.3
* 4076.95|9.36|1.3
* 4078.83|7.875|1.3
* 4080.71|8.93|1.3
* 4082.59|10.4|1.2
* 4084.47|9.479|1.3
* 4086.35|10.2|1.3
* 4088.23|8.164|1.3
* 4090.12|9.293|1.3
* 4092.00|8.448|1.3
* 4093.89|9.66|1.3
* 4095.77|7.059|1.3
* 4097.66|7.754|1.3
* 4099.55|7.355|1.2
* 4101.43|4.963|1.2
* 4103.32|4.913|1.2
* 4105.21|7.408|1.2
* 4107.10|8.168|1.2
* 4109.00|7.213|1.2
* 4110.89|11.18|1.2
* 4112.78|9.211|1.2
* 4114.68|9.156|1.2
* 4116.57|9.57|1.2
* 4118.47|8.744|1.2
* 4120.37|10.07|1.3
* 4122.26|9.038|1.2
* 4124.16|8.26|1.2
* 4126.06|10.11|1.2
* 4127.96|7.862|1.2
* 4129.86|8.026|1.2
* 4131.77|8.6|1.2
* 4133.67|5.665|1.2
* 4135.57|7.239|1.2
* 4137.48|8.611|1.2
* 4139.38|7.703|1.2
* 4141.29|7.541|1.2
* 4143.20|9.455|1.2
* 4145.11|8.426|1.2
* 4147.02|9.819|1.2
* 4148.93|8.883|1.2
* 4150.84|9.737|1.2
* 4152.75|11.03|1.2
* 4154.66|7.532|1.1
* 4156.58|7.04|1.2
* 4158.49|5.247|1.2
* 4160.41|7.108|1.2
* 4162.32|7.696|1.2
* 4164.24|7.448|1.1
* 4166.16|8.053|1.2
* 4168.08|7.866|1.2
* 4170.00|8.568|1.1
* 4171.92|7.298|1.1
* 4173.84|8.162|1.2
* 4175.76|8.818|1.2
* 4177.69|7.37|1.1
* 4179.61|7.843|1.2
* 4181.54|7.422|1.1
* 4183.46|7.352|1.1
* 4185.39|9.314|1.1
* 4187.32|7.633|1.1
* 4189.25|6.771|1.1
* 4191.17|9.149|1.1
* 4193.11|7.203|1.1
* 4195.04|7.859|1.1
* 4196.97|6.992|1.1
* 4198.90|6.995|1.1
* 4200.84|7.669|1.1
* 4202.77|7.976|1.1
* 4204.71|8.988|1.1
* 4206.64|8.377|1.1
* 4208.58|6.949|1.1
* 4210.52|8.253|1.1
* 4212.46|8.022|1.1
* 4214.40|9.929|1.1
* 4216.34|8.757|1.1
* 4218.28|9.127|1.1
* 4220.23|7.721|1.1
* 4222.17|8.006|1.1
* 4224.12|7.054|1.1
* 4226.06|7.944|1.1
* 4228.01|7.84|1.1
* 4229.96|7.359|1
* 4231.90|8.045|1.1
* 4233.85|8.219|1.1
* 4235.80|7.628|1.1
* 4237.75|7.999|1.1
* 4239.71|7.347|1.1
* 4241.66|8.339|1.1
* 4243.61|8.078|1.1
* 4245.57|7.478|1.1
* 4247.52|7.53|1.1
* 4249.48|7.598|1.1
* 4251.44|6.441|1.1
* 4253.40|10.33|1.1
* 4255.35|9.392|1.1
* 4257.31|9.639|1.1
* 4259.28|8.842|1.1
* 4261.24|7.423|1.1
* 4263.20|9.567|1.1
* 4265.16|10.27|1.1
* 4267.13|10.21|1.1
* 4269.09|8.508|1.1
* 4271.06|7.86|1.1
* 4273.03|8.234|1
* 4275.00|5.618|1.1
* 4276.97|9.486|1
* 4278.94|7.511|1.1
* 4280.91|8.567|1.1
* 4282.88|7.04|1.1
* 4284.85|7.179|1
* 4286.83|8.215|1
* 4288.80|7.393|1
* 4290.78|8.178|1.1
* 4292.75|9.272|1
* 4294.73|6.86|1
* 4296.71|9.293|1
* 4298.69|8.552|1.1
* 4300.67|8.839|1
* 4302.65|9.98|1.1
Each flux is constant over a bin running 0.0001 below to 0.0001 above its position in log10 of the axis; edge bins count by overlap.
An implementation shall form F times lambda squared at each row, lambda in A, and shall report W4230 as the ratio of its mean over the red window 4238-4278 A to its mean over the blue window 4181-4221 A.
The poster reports 1.07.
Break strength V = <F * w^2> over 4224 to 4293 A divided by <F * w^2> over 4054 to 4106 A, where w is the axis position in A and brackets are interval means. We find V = 1.02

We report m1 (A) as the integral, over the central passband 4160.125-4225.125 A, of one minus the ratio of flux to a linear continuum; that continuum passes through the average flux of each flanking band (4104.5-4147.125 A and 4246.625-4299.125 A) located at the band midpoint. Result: 3.9 A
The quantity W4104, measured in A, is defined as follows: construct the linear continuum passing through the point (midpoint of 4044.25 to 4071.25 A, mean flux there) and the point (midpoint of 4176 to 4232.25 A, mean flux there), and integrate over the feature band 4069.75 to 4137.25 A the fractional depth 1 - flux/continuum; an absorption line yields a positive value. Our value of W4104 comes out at 2.64 A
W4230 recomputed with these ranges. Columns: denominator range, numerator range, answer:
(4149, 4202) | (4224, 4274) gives 1.10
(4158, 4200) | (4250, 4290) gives 1.14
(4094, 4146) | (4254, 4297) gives 1.11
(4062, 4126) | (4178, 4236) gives 0.97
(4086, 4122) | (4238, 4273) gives 1.10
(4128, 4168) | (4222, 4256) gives 1.03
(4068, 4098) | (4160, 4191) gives 0.91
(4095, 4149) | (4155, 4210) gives 0.97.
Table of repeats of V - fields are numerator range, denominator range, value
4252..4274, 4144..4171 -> 1.17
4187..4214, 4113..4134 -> 0.93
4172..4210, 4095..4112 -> 1.11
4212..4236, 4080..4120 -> 1.02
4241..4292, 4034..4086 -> 1.01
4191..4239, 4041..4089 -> 0.95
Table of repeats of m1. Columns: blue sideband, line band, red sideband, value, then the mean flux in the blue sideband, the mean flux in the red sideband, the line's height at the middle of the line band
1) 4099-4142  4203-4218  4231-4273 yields -0.3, 8.13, 8.41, 8.32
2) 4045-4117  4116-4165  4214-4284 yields 1.5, 8.77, 8.23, 8.58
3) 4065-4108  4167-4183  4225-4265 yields 0.8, 8.46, 8.2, 8.31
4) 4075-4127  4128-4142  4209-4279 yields 1.4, 8.57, 8.27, 8.49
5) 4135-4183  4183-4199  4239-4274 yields 0.9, 8.07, 8.52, 8.22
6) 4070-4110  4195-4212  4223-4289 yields 0.8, 8.31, 8.13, 8.19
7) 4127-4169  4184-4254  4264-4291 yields 1.3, 8.03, 8.17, 8.1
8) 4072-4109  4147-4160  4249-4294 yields 0.0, 8.23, 8.38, 8.28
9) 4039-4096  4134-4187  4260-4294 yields 3.9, 9.04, 8.26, 8.69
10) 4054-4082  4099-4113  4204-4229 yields 2.3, 9.22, 8.22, 8.96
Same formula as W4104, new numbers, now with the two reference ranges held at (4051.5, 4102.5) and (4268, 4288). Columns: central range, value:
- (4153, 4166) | 1.8 A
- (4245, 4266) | -1.7 A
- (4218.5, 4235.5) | 0.6 A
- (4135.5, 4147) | 0.2 A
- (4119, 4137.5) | 0.6 A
